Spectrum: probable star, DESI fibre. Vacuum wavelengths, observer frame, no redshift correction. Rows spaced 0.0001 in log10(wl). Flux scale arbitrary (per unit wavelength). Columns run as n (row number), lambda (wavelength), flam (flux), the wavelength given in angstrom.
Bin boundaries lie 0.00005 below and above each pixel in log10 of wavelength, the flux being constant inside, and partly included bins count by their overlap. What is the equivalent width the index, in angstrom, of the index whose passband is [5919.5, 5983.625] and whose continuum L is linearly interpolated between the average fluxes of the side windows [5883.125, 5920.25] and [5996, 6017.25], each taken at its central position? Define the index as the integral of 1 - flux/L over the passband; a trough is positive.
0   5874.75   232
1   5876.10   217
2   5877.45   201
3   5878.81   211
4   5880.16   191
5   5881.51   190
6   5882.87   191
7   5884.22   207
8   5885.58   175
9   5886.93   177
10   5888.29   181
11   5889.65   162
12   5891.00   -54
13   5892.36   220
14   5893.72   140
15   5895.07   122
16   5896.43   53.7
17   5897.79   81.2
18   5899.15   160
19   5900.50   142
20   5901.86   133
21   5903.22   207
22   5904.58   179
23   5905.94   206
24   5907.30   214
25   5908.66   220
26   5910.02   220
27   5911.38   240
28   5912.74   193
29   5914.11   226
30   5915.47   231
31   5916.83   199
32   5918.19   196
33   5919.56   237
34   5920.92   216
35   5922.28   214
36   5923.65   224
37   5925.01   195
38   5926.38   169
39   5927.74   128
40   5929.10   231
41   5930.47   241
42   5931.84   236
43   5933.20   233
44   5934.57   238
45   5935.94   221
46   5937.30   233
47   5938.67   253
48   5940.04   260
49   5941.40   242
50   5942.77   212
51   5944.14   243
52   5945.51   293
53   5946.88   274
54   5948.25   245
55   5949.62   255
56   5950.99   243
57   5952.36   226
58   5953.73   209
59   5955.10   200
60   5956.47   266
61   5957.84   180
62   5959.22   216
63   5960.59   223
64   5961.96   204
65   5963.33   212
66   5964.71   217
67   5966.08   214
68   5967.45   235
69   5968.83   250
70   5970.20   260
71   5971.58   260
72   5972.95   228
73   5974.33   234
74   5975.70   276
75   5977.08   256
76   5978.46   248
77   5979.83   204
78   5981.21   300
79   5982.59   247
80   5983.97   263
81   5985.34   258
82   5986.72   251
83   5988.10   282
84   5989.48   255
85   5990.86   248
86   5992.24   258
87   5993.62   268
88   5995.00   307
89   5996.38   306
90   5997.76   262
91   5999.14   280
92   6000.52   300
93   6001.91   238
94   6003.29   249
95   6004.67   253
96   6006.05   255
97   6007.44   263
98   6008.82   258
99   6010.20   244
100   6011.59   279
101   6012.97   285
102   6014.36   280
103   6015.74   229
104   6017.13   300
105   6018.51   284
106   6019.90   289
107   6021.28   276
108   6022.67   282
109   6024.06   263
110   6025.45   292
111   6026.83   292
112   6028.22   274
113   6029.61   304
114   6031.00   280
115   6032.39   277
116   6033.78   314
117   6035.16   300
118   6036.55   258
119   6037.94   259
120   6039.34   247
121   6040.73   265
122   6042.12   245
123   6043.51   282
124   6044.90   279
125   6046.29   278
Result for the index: -4.5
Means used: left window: 173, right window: 266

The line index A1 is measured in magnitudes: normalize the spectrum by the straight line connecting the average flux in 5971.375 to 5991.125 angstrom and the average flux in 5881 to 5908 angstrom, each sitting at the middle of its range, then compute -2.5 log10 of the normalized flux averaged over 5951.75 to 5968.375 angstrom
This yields 0.06 mag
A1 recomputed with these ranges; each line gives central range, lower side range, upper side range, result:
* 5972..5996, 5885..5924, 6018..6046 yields -0.082 mag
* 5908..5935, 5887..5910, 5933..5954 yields -0.092 mag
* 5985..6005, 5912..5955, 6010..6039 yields -0.025 mag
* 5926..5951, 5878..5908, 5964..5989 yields -0.129 mag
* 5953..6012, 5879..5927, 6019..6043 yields -0.038 mag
